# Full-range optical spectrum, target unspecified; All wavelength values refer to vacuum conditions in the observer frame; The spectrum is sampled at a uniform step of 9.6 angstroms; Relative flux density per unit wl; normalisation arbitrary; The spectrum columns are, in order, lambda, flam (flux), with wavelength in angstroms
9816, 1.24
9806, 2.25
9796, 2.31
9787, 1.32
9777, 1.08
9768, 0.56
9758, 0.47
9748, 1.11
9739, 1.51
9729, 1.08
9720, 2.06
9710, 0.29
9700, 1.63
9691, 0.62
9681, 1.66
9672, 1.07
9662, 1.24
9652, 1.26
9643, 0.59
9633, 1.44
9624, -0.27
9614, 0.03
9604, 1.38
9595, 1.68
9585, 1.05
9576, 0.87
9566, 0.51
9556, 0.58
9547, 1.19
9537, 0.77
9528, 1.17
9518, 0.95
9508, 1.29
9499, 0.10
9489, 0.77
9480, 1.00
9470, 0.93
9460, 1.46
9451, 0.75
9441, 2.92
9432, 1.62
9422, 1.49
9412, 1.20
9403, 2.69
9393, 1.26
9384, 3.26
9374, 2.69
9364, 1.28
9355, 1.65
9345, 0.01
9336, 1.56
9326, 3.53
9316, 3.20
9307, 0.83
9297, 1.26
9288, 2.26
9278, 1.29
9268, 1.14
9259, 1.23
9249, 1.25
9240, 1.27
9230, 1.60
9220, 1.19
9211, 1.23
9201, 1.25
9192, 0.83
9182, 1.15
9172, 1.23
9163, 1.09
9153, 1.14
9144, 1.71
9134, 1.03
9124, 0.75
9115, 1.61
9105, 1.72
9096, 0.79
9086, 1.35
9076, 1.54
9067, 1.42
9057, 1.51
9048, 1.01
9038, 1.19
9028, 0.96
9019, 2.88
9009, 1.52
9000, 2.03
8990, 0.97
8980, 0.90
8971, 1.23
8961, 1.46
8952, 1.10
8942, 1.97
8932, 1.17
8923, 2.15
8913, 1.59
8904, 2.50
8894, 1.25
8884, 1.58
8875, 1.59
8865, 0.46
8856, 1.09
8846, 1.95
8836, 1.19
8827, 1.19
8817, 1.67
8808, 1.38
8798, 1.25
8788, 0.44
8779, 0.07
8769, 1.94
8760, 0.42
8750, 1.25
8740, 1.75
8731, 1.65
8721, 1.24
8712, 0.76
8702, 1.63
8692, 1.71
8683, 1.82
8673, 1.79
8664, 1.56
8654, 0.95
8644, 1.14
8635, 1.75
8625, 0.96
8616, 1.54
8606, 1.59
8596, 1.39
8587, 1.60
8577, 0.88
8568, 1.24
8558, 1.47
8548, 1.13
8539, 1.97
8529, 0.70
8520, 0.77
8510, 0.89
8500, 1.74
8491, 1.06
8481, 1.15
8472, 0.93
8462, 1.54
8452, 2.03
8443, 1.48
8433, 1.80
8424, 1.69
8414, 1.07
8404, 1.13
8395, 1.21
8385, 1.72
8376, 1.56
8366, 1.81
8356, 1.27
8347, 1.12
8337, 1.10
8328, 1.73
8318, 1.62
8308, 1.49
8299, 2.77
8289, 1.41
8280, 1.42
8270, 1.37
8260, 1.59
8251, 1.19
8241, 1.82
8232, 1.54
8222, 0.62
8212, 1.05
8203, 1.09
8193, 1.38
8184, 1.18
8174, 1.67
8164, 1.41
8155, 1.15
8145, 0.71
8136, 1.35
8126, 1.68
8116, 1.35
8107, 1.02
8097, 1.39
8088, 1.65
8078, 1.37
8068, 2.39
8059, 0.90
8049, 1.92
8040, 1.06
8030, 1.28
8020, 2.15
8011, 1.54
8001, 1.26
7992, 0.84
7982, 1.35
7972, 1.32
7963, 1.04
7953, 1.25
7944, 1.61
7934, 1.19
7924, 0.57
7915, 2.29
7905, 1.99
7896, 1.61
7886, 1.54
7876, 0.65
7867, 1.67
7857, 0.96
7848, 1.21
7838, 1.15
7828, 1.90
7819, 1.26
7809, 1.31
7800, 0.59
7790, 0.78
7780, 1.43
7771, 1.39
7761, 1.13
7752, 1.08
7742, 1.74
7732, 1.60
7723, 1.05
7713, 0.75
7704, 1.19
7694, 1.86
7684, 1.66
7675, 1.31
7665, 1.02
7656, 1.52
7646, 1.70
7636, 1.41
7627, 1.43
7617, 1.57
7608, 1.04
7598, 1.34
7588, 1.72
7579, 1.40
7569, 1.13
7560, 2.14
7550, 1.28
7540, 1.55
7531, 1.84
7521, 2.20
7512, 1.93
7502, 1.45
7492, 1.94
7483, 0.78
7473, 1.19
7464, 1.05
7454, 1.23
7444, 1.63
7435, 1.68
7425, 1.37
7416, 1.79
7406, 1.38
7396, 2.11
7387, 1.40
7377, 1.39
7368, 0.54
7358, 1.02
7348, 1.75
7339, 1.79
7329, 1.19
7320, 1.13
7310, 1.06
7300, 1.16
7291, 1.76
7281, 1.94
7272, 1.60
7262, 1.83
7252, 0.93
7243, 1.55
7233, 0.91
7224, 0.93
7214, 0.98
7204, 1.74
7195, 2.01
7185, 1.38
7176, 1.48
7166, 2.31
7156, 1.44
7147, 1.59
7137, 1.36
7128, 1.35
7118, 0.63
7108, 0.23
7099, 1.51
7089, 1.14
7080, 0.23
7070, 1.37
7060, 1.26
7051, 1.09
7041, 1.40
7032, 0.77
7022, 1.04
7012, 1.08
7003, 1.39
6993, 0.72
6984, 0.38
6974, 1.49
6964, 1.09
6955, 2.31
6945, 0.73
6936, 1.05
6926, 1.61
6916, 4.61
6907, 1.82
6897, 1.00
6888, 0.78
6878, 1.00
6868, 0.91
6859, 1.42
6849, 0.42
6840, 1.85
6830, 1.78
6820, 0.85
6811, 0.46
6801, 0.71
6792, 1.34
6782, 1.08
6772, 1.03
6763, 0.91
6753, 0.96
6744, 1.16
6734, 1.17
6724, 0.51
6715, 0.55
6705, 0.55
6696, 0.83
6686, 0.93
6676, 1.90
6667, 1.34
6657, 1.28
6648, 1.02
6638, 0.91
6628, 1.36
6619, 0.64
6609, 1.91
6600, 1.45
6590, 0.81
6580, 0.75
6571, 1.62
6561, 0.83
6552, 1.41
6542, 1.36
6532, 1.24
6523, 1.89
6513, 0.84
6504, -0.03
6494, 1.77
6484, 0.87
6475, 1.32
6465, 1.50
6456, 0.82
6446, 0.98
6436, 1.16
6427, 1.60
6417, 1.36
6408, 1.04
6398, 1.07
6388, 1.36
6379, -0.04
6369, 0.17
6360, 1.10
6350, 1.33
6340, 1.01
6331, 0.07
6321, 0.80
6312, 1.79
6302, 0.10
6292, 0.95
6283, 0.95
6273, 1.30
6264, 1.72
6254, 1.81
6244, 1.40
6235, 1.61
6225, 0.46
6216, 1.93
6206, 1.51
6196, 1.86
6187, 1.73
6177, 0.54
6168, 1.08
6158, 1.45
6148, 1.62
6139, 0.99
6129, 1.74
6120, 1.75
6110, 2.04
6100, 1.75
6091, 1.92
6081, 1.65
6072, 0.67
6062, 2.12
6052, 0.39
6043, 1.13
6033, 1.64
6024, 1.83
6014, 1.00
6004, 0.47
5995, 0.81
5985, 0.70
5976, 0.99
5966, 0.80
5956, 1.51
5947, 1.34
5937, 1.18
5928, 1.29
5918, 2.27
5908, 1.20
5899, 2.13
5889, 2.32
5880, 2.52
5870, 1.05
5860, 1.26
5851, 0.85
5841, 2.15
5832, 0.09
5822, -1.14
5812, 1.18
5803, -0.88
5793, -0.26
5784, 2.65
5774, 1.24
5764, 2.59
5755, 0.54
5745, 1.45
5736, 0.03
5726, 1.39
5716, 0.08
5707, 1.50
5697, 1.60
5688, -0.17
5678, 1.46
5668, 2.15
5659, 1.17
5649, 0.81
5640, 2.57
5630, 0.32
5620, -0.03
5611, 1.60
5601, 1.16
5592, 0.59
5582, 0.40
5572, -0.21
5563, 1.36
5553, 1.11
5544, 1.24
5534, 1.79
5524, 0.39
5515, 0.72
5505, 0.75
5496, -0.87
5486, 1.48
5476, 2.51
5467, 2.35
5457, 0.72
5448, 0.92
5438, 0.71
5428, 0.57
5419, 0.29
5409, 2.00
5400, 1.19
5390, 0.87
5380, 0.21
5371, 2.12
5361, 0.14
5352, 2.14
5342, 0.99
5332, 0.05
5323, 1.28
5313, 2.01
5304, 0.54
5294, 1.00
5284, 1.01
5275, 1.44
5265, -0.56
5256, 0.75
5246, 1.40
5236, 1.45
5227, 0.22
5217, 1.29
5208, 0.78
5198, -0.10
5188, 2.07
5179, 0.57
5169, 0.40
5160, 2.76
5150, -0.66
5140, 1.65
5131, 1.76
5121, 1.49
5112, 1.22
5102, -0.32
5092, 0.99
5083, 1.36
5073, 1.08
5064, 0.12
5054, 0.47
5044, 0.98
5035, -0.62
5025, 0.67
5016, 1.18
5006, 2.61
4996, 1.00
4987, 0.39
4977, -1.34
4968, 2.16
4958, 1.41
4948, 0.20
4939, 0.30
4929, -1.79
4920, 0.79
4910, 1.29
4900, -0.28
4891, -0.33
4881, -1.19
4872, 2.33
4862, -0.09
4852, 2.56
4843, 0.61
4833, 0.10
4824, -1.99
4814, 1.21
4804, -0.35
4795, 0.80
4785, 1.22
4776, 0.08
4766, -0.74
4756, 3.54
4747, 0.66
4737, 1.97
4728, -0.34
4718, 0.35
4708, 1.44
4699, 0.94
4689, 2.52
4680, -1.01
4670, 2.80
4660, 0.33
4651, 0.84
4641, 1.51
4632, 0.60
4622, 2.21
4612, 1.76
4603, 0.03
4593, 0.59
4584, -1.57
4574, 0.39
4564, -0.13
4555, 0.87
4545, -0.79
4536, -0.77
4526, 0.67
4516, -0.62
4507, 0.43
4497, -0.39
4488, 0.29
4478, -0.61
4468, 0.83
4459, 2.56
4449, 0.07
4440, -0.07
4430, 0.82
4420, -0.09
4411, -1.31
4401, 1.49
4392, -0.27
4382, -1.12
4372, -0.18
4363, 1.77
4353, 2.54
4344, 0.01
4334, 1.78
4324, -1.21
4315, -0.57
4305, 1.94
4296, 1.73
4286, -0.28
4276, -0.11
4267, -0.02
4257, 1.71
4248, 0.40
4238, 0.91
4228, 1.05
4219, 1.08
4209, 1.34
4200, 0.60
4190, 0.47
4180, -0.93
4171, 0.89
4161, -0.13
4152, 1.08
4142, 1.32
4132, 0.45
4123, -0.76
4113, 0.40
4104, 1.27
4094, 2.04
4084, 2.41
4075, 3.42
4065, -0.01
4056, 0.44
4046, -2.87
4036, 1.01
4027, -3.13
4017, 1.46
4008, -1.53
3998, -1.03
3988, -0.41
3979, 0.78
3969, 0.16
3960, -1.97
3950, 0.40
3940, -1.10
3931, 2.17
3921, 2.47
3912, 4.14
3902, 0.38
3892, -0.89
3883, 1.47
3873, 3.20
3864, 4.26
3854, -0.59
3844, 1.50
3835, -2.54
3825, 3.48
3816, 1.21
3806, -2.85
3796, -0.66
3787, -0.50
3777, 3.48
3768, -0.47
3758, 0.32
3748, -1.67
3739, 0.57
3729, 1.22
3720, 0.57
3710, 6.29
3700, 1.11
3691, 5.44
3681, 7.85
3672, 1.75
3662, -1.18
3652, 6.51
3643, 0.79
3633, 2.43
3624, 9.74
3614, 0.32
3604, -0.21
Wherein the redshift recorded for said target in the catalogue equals 0.854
